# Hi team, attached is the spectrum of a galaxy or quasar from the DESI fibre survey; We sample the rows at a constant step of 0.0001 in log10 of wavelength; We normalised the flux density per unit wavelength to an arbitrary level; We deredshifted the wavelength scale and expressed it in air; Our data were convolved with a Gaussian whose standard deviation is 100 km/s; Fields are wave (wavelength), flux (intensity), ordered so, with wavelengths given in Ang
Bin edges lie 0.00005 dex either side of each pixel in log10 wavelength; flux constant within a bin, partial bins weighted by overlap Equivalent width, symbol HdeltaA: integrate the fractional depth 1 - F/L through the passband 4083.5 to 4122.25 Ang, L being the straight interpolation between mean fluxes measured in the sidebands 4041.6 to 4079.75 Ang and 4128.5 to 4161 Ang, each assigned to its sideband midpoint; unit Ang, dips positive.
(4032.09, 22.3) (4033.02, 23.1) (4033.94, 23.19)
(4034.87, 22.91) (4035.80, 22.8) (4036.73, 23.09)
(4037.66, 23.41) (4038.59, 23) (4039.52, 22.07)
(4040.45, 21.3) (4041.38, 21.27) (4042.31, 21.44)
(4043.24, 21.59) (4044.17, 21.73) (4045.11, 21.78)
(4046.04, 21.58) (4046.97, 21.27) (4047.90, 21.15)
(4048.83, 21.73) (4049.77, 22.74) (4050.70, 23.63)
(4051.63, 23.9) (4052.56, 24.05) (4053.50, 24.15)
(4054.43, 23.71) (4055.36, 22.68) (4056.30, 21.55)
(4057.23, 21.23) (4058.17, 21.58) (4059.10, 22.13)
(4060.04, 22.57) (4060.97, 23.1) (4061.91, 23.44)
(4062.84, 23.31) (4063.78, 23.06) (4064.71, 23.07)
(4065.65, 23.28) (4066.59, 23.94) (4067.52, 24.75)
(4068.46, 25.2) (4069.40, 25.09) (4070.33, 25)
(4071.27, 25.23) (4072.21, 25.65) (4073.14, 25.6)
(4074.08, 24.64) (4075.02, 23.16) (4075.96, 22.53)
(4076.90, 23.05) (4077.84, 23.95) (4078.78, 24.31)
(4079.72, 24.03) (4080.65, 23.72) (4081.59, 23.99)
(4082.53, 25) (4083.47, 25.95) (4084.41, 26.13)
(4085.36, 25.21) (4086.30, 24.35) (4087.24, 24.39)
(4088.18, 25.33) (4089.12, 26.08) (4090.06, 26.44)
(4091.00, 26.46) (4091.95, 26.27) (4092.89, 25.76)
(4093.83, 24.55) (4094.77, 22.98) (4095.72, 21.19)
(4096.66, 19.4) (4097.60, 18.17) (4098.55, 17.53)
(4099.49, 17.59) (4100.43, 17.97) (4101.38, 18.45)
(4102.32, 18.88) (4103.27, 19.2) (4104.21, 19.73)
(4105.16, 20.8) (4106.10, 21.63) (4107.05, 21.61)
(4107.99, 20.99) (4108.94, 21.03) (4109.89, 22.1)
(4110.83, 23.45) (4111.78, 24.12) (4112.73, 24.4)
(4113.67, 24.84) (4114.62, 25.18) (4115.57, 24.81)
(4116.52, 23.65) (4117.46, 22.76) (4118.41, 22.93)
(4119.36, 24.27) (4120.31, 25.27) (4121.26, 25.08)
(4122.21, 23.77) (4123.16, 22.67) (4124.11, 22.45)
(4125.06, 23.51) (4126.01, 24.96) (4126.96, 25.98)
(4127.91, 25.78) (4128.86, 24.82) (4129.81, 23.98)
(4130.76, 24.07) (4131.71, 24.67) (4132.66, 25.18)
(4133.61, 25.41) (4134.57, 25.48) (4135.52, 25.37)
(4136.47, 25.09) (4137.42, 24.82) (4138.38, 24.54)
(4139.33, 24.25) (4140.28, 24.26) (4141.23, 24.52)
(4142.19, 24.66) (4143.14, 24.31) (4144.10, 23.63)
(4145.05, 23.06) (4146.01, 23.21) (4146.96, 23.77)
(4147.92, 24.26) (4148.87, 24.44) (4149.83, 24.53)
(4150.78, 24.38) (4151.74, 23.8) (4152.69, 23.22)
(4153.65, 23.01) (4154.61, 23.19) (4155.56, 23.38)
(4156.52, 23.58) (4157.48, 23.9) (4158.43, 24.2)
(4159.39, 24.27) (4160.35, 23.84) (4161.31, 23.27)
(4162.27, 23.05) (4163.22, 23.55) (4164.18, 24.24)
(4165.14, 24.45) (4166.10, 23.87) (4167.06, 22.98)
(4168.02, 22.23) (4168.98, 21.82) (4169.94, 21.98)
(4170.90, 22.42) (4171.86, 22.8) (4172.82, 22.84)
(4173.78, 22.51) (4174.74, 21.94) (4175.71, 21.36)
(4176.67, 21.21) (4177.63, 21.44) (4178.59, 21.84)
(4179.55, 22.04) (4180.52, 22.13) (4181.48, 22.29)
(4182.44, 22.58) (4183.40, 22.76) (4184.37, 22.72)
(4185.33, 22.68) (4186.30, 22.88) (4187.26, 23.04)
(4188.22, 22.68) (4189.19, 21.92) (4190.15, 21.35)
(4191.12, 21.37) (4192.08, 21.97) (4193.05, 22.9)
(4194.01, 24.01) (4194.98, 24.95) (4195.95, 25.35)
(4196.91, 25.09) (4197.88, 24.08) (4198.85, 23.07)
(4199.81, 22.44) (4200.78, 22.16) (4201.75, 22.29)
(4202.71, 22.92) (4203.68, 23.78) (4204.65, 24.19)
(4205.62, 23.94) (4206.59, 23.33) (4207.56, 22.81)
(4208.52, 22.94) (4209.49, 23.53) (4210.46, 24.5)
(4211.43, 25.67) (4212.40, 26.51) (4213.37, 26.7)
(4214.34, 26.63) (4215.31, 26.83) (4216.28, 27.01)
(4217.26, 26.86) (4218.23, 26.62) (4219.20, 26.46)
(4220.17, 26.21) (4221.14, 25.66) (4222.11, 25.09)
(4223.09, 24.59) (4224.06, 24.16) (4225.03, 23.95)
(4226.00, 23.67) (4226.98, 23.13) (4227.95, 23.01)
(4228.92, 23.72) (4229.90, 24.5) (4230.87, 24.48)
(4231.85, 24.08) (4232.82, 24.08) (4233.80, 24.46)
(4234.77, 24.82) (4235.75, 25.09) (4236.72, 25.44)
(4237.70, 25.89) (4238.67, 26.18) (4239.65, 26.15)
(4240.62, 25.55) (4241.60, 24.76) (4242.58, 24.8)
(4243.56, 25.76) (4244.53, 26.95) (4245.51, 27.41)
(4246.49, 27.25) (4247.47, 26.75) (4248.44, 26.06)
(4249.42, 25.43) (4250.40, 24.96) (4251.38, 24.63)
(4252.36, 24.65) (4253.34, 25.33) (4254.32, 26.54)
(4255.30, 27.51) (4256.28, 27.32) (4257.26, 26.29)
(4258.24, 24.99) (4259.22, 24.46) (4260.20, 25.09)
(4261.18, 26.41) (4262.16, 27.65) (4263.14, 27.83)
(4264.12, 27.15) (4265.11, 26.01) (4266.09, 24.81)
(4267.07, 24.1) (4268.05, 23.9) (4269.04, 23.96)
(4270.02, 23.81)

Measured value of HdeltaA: 1.4 Ang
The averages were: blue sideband 23.2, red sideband 24.2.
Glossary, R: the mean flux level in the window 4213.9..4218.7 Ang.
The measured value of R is 26.8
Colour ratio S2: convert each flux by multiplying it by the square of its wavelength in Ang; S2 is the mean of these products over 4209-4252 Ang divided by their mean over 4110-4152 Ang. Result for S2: 1.09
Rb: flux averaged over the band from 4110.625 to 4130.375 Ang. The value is 24.2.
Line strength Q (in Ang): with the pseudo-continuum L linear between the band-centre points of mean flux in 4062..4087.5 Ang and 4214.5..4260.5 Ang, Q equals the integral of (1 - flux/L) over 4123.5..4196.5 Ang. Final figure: 4.2 Ang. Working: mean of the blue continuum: 24.3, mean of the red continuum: 25.4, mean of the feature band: 23.5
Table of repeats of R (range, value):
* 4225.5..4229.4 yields 23.4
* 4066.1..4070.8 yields 24.8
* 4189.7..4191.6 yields 21.3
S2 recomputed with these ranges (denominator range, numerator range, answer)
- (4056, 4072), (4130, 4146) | 1.08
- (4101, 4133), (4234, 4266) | 1.19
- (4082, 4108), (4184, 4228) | 1.13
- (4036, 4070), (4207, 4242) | 1.20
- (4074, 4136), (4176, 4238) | 1.07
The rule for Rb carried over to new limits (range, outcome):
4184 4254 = 24.6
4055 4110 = 23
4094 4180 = 23.1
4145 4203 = 23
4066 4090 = 24.7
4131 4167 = 24.1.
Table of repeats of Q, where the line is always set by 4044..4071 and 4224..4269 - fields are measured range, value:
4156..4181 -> 1.59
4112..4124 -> -0.16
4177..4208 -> 2.26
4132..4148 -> -0.29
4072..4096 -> -1.36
